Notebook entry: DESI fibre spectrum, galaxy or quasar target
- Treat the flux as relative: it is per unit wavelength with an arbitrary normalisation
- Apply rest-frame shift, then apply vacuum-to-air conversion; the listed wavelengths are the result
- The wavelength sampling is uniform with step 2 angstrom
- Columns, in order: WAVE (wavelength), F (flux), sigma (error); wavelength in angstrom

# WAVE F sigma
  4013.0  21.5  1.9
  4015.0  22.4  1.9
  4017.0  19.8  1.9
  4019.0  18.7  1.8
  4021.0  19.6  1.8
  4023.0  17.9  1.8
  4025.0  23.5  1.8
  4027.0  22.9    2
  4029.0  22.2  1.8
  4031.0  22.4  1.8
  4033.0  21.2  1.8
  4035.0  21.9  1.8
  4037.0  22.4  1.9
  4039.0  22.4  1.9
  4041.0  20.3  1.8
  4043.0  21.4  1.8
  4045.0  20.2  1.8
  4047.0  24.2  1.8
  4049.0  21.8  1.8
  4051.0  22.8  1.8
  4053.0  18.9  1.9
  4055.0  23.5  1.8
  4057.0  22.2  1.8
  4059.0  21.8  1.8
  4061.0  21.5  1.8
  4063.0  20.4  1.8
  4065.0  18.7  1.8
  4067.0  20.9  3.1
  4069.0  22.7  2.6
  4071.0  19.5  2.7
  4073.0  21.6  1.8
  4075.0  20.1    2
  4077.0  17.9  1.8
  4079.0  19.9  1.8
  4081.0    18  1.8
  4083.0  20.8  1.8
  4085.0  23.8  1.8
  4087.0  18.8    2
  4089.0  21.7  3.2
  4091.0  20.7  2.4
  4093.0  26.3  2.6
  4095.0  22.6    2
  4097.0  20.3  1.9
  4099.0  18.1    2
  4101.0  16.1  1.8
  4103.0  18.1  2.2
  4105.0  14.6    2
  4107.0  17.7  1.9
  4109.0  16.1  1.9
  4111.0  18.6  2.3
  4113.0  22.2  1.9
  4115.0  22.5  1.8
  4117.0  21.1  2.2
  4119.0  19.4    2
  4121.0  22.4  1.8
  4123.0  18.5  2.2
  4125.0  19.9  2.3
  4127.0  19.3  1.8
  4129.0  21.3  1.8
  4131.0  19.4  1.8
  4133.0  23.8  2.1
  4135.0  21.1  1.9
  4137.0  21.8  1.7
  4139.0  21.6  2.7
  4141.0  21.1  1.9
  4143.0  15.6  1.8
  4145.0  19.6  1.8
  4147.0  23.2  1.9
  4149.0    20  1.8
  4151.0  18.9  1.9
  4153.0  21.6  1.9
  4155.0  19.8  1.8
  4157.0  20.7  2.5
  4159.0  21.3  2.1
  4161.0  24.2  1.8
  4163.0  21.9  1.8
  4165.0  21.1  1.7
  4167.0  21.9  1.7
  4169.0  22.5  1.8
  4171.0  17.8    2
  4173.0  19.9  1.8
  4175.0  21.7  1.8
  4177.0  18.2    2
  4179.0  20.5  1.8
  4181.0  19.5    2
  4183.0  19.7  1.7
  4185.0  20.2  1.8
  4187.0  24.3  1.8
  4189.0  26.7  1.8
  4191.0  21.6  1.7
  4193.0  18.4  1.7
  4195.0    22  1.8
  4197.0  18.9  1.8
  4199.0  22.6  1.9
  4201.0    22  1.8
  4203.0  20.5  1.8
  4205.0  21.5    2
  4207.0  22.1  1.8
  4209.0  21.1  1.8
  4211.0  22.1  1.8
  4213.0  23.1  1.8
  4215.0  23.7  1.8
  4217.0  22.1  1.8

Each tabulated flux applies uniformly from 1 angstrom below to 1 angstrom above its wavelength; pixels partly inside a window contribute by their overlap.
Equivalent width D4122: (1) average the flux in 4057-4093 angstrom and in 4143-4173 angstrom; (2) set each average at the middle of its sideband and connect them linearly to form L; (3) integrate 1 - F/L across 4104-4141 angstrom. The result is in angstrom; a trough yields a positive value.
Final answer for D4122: 1.2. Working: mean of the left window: 20.7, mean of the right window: 20.8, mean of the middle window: 20.1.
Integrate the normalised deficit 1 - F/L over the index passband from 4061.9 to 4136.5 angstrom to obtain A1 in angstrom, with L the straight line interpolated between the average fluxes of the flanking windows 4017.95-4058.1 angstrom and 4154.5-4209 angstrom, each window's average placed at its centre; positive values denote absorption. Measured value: 4.3 angstrom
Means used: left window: 21.5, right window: 21.2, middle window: 20.1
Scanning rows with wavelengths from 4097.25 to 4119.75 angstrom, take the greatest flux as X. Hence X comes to 22.5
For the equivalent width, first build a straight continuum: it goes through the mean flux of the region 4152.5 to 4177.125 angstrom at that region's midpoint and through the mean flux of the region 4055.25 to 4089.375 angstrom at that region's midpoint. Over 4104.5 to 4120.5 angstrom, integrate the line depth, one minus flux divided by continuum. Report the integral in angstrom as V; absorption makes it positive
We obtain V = 1.2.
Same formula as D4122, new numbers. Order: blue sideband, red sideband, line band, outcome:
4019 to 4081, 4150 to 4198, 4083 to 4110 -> 1.8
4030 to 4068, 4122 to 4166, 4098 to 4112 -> 2.7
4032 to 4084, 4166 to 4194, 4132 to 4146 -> 0.2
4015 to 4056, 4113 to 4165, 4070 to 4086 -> 0.7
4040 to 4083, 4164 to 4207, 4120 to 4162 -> 0.5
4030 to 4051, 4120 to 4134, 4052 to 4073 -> 0.5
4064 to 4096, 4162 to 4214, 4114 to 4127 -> 0.3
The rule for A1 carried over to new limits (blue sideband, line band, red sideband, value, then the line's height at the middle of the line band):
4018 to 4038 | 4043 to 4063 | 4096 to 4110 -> -1.8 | 19.9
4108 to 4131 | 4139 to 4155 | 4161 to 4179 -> 0.3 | 20.5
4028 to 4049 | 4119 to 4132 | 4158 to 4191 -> 0.9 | 21.5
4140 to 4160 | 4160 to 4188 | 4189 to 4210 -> -0.3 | 20.7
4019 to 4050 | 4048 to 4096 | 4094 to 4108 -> -3.6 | 19.7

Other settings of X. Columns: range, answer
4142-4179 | 24.2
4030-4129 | 26.3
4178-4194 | 26.7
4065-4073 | 22.7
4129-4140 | 23.8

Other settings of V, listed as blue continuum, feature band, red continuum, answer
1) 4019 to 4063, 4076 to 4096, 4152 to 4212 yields 0.4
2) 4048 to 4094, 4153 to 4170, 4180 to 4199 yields -0.3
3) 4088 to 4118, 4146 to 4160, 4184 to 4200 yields 0.1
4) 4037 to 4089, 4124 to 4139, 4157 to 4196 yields 0.1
